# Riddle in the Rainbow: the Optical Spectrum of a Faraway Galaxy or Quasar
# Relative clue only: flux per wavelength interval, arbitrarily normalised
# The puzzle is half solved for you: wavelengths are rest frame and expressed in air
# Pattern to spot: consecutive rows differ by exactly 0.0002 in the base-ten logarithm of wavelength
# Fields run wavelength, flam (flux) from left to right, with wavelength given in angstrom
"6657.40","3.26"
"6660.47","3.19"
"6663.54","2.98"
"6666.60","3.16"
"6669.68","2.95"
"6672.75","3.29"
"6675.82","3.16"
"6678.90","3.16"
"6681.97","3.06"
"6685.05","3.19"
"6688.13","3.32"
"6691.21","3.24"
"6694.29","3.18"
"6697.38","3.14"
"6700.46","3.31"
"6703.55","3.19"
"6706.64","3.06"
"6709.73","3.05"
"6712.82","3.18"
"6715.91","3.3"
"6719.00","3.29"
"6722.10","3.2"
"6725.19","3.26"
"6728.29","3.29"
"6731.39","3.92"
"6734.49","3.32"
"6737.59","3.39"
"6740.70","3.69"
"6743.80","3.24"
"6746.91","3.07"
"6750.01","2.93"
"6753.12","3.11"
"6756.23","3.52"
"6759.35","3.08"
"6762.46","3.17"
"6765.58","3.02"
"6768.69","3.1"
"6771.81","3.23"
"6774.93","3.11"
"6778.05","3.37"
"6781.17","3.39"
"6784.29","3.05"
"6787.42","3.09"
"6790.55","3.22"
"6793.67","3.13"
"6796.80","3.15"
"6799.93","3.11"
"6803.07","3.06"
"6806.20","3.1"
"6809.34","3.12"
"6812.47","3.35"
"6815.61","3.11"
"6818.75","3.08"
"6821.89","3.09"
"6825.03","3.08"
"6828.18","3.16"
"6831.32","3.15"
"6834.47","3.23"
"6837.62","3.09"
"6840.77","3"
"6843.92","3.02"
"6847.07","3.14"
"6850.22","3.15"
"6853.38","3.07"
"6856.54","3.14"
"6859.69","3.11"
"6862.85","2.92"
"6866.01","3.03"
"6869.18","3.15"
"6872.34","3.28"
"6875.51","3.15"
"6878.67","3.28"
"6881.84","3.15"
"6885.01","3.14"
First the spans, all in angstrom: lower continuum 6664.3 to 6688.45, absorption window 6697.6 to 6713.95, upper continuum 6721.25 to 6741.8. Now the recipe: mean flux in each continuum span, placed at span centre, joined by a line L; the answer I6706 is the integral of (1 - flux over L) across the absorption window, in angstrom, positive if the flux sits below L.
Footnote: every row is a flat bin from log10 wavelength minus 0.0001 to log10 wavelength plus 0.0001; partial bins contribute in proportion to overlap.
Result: 0.7 angstrom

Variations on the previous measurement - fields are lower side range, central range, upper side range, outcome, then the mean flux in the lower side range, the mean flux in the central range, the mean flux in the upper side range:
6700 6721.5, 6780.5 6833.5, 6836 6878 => -0.15 angstrom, 3.19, 3.14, 3.1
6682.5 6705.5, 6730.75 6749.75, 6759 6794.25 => -1.15 angstrom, 3.21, 3.38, 3.17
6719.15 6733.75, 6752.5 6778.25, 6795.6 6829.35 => 0.73 angstrom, 3.4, 3.18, 3.13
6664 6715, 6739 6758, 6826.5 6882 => -0.67 angstrom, 3.16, 3.26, 3.12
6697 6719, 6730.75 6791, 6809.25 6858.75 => -1.54 angstrom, 3.19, 3.24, 3.12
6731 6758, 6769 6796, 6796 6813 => 0.11 angstrom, 3.33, 3.19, 3.14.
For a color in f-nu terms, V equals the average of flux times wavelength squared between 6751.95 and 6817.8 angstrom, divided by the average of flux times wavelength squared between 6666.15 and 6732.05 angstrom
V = 1.01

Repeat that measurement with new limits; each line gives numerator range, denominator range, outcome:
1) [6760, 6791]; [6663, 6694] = 1.03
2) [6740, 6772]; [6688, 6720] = 1.01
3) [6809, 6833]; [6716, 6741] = 0.95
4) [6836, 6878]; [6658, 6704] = 1.03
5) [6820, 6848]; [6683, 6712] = 1.02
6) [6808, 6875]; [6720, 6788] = 0.98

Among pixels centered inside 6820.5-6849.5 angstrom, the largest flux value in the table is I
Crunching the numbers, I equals 3.23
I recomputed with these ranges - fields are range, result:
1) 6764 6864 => 3.39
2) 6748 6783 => 3.52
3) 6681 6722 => 3.32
